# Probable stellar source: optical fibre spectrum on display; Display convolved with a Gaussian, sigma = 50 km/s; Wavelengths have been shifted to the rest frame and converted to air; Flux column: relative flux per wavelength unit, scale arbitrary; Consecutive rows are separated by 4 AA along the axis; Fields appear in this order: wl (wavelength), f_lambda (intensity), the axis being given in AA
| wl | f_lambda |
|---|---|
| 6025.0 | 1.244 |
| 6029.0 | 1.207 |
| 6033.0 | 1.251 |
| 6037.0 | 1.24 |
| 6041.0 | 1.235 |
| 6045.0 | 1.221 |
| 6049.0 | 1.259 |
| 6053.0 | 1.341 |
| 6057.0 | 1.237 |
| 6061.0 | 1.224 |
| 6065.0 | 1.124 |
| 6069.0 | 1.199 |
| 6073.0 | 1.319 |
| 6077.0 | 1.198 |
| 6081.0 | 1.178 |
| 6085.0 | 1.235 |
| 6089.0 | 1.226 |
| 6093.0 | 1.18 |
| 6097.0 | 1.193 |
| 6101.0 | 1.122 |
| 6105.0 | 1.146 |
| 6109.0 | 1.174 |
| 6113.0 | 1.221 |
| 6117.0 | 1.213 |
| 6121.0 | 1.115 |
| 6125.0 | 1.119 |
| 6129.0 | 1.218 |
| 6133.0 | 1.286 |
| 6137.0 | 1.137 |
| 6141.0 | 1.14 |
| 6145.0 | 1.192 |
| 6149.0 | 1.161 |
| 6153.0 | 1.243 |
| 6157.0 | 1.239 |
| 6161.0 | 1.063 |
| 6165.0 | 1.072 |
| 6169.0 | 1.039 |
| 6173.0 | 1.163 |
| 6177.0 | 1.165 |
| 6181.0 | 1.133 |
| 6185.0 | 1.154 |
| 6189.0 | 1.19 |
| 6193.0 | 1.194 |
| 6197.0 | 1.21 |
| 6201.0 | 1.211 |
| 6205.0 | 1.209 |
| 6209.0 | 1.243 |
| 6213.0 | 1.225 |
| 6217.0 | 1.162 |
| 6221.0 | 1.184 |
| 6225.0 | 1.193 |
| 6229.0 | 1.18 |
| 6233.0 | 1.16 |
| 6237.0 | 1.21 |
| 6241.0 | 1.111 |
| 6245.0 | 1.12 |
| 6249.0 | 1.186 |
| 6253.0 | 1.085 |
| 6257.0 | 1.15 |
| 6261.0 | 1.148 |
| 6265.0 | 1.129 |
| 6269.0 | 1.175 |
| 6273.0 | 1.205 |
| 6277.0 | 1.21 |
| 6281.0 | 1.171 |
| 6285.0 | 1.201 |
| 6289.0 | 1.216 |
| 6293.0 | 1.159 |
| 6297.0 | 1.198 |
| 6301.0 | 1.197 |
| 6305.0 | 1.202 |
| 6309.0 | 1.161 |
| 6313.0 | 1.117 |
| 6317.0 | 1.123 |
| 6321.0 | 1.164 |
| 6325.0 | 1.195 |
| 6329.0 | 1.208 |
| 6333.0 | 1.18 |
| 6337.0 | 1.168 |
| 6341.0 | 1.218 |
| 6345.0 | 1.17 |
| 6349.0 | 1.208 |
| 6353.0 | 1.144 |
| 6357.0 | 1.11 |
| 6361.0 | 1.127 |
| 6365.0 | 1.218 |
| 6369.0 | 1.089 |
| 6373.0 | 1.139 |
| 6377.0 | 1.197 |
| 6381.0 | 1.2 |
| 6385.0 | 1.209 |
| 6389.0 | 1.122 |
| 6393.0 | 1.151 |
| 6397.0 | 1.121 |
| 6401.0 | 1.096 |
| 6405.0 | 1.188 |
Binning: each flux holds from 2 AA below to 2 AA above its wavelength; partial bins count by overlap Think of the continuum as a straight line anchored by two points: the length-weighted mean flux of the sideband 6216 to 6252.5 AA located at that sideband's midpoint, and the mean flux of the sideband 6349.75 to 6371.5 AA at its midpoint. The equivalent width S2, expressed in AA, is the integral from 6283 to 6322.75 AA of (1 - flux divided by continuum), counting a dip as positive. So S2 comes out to -0.76 AA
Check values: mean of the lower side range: 1.16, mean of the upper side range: 1.14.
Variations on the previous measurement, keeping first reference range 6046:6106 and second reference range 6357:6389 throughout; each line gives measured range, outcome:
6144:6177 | 1.44 AA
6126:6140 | 0.02 AA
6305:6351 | -0.21 AA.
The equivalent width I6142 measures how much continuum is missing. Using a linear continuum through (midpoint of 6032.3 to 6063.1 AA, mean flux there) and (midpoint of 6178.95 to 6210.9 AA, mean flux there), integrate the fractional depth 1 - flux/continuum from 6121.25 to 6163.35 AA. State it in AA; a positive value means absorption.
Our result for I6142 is 1.3 AA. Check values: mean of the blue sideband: 1.25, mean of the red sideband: 1.19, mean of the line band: 1.18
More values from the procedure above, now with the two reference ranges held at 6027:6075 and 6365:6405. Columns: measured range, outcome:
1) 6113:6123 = 0.4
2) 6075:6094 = 0.4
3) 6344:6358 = 0.0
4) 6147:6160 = 0.1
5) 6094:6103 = 0.5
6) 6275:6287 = -0.1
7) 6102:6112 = 0.5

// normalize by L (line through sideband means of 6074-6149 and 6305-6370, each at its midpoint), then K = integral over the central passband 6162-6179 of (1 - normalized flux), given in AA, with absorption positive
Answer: 1.04 AA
